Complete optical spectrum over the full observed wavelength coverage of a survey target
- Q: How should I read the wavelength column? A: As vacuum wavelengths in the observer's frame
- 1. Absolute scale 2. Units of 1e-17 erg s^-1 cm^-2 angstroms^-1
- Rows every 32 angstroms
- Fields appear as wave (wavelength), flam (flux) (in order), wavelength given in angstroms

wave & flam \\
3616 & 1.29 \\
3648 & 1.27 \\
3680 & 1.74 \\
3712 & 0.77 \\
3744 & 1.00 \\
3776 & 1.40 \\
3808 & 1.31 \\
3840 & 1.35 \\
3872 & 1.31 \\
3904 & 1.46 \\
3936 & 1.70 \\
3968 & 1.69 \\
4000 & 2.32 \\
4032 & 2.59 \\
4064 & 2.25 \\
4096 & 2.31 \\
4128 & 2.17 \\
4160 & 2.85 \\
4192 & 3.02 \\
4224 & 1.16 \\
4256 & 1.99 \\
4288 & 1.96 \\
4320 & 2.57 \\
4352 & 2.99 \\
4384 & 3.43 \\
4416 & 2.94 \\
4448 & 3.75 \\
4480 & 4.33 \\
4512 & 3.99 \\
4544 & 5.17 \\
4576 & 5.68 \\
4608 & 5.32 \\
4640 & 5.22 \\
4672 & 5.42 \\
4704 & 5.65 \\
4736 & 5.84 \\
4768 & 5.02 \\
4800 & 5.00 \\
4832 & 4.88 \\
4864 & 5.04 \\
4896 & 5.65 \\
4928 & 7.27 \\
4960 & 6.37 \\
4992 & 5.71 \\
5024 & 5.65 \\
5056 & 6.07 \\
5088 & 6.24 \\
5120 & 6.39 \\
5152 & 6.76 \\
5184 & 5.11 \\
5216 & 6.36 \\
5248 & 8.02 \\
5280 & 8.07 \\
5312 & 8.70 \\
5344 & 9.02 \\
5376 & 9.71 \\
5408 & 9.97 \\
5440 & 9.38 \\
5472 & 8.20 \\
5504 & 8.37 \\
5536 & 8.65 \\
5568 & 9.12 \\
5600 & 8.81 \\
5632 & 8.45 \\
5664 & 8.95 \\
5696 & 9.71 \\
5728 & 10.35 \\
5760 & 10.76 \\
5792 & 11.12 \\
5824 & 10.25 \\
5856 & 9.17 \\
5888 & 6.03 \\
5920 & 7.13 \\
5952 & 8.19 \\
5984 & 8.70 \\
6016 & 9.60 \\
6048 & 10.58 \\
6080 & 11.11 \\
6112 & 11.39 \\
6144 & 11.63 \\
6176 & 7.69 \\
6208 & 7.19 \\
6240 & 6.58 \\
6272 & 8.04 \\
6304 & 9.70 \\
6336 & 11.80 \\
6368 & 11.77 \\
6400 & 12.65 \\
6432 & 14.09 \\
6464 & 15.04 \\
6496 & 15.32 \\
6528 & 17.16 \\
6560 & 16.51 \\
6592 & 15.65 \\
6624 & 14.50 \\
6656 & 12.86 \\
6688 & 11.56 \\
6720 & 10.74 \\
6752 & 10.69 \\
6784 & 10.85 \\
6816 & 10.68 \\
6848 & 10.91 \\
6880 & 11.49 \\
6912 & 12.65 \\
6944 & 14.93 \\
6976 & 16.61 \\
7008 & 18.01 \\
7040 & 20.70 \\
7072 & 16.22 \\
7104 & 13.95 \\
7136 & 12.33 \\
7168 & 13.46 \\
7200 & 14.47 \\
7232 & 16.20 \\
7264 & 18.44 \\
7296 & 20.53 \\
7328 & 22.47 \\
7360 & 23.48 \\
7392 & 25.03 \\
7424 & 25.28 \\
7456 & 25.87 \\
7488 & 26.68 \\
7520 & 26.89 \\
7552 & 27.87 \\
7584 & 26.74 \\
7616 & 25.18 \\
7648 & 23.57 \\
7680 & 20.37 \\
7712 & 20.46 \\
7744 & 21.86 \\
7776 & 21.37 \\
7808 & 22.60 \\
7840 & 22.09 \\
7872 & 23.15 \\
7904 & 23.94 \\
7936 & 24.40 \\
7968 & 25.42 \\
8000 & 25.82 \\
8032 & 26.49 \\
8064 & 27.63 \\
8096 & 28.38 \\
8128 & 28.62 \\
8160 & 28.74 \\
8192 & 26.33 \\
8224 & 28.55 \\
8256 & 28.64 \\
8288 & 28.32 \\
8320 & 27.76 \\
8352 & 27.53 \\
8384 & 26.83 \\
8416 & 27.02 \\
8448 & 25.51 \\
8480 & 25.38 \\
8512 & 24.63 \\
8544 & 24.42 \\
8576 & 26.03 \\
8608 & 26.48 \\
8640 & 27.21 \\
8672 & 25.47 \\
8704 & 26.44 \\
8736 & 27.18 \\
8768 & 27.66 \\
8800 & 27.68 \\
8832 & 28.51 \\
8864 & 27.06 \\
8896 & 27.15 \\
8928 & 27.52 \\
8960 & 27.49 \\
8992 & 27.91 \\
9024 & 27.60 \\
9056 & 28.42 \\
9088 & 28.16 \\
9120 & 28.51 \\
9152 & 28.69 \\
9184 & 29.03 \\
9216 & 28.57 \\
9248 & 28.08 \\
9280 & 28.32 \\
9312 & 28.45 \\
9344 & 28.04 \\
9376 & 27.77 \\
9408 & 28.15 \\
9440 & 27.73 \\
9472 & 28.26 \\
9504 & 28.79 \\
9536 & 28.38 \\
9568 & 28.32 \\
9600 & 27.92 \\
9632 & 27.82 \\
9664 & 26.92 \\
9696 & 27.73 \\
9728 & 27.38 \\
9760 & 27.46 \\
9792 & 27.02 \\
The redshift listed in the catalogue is 0.00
